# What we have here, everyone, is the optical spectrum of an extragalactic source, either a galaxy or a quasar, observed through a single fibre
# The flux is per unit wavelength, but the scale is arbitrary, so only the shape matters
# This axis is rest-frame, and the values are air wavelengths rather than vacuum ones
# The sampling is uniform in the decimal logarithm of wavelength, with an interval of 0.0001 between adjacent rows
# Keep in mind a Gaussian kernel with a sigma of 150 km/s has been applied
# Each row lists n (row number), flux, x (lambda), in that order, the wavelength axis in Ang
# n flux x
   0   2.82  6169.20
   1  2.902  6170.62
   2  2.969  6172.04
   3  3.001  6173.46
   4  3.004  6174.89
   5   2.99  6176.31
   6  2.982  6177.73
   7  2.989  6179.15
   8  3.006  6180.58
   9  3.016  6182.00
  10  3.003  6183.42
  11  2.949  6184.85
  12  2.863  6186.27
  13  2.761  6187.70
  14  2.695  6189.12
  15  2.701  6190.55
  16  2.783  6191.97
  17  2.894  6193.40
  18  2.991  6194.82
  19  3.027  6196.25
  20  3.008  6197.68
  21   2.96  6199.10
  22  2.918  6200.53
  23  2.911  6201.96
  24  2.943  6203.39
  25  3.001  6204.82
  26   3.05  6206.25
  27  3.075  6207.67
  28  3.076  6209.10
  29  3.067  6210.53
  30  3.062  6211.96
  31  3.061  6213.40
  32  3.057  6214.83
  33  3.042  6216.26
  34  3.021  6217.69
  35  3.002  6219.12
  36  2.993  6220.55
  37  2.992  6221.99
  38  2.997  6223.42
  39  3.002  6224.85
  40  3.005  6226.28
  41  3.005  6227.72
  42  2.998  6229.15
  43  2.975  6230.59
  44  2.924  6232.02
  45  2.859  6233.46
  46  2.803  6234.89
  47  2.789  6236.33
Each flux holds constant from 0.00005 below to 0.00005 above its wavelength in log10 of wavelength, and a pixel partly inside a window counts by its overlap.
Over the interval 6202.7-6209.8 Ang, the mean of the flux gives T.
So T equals 3.03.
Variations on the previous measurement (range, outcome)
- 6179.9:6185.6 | 3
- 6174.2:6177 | 3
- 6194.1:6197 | 3.01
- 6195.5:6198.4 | 3.02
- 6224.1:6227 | 3.01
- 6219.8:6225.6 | 3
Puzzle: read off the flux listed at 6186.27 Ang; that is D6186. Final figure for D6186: 2.863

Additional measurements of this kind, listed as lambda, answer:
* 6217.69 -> 3.021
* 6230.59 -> 2.975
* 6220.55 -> 2.993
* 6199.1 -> 2.96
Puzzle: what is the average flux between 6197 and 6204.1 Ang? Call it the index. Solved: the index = 2.95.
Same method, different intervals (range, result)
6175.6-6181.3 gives 2.99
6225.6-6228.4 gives 3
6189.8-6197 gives 2.88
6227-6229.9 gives 3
